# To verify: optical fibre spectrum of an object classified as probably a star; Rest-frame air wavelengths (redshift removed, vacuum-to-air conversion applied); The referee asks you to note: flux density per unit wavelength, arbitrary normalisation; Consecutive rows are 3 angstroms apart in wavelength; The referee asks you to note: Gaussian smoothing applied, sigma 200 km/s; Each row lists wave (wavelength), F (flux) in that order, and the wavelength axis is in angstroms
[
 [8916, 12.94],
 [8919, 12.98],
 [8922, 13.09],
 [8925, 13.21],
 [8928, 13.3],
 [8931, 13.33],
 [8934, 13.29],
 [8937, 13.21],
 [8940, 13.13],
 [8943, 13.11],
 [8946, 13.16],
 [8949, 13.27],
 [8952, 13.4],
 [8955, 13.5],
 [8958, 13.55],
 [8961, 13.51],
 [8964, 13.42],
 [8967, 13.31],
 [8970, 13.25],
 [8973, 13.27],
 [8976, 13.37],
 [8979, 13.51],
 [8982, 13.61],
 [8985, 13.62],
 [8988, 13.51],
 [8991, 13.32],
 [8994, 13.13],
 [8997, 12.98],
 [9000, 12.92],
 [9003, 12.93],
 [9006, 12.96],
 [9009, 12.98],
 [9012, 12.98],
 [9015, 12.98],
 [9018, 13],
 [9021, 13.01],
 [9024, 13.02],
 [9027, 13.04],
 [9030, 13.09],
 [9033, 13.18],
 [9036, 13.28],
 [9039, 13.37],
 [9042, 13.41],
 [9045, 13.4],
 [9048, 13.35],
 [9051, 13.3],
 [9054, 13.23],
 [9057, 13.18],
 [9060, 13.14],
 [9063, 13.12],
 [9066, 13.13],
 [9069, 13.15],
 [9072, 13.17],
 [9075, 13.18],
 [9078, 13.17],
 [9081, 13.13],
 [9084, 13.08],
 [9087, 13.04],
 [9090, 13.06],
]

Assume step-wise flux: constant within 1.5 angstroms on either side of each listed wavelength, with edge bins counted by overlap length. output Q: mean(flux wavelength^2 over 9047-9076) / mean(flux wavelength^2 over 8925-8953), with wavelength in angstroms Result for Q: 1.02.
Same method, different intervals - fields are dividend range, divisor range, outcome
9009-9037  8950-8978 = 0.99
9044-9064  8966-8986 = 1.00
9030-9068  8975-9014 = 1.02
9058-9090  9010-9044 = 1.01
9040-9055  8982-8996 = 1.01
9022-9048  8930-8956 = 1.02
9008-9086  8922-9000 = 1.01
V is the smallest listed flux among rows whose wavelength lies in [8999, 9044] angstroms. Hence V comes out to 12.92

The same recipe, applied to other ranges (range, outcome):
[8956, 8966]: 13.42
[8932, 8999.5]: 12.98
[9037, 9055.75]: 13.23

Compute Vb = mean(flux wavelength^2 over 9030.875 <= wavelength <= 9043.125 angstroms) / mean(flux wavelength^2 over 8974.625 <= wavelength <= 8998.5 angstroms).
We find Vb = 1.0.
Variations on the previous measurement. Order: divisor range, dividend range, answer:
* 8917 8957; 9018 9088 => 1.02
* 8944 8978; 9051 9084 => 1.01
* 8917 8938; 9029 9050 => 1.03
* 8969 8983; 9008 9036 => 0.98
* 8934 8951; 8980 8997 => 1.03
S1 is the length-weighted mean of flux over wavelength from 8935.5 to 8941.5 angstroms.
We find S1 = 13.2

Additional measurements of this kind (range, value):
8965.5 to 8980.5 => 13.3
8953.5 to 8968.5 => 13.5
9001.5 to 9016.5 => 13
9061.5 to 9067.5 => 13.1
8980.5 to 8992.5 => 13.5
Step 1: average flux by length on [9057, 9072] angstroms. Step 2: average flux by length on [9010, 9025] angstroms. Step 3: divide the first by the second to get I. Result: 1.0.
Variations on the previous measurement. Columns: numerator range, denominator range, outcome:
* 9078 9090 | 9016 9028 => 1.01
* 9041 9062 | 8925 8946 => 1.00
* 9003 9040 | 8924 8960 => 0.98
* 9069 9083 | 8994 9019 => 1.01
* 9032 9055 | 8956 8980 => 0.99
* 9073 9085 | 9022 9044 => 1.00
